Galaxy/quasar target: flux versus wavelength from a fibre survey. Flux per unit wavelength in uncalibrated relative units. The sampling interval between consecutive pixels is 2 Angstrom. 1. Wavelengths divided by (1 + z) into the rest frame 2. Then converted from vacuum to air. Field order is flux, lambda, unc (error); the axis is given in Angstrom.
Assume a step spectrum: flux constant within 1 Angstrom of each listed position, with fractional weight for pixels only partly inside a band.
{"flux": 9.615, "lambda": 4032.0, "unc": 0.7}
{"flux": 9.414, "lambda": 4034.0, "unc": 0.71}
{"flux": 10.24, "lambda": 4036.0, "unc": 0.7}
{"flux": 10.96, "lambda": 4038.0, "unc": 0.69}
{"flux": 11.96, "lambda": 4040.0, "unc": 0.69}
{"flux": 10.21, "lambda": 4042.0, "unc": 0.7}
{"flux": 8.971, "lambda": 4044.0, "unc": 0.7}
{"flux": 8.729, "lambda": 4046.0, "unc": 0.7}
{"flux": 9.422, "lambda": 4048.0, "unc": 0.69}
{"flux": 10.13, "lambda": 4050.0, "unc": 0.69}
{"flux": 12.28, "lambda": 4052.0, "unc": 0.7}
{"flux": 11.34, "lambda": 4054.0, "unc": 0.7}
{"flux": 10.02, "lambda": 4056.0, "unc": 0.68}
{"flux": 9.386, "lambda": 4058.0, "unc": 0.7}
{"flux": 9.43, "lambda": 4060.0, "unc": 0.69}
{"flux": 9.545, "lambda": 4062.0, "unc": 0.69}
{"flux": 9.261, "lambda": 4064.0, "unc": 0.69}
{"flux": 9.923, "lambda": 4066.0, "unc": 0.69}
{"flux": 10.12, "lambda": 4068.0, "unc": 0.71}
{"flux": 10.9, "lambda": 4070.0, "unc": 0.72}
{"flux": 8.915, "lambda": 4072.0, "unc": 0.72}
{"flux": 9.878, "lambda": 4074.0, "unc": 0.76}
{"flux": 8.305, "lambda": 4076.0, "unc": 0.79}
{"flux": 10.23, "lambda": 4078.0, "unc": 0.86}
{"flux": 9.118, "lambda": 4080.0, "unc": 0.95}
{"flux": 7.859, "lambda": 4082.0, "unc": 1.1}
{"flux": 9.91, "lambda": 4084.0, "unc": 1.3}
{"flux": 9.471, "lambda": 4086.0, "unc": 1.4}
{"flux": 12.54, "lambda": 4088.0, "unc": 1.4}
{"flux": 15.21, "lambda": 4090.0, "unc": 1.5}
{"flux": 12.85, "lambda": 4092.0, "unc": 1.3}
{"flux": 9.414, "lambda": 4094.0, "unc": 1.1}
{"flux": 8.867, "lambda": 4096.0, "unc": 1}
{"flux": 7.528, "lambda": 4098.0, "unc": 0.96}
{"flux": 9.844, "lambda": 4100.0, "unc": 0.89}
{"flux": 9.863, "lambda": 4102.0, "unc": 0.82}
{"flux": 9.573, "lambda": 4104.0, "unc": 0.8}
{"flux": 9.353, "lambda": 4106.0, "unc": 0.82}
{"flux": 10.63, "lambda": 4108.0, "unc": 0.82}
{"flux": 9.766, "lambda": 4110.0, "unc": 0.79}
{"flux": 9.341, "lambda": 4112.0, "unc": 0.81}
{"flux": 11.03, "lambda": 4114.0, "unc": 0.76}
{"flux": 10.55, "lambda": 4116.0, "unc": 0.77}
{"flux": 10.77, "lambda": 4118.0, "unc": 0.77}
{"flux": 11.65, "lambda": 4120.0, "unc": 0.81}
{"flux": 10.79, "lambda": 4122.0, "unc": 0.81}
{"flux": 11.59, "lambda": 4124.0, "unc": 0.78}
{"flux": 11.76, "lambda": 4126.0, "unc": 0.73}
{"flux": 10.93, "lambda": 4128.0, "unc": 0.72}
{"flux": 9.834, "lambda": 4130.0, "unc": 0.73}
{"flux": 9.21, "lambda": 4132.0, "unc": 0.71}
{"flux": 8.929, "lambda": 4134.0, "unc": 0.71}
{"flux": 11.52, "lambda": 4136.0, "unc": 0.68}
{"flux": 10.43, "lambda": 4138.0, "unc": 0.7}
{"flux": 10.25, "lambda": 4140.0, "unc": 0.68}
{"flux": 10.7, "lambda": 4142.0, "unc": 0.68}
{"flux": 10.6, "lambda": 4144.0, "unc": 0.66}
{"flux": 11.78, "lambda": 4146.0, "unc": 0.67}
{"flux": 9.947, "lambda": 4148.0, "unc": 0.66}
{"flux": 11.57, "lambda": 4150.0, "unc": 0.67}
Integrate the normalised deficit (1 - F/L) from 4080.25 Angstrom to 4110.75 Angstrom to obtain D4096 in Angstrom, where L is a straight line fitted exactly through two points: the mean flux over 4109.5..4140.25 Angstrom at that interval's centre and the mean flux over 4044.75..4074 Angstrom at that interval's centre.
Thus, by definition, 0.3 Angstrom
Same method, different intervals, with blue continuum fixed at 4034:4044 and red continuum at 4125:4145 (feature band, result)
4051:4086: 2.35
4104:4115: 0.48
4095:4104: 1.18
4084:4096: -1.17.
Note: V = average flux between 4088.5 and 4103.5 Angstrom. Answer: 10.5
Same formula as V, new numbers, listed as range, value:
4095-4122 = 9.94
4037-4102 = 10.1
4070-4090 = 9.93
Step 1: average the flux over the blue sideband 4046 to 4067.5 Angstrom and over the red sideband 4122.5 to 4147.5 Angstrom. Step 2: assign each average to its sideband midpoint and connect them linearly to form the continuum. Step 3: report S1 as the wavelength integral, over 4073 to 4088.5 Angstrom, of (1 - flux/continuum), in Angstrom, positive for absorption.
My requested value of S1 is 0.96 Angstrom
